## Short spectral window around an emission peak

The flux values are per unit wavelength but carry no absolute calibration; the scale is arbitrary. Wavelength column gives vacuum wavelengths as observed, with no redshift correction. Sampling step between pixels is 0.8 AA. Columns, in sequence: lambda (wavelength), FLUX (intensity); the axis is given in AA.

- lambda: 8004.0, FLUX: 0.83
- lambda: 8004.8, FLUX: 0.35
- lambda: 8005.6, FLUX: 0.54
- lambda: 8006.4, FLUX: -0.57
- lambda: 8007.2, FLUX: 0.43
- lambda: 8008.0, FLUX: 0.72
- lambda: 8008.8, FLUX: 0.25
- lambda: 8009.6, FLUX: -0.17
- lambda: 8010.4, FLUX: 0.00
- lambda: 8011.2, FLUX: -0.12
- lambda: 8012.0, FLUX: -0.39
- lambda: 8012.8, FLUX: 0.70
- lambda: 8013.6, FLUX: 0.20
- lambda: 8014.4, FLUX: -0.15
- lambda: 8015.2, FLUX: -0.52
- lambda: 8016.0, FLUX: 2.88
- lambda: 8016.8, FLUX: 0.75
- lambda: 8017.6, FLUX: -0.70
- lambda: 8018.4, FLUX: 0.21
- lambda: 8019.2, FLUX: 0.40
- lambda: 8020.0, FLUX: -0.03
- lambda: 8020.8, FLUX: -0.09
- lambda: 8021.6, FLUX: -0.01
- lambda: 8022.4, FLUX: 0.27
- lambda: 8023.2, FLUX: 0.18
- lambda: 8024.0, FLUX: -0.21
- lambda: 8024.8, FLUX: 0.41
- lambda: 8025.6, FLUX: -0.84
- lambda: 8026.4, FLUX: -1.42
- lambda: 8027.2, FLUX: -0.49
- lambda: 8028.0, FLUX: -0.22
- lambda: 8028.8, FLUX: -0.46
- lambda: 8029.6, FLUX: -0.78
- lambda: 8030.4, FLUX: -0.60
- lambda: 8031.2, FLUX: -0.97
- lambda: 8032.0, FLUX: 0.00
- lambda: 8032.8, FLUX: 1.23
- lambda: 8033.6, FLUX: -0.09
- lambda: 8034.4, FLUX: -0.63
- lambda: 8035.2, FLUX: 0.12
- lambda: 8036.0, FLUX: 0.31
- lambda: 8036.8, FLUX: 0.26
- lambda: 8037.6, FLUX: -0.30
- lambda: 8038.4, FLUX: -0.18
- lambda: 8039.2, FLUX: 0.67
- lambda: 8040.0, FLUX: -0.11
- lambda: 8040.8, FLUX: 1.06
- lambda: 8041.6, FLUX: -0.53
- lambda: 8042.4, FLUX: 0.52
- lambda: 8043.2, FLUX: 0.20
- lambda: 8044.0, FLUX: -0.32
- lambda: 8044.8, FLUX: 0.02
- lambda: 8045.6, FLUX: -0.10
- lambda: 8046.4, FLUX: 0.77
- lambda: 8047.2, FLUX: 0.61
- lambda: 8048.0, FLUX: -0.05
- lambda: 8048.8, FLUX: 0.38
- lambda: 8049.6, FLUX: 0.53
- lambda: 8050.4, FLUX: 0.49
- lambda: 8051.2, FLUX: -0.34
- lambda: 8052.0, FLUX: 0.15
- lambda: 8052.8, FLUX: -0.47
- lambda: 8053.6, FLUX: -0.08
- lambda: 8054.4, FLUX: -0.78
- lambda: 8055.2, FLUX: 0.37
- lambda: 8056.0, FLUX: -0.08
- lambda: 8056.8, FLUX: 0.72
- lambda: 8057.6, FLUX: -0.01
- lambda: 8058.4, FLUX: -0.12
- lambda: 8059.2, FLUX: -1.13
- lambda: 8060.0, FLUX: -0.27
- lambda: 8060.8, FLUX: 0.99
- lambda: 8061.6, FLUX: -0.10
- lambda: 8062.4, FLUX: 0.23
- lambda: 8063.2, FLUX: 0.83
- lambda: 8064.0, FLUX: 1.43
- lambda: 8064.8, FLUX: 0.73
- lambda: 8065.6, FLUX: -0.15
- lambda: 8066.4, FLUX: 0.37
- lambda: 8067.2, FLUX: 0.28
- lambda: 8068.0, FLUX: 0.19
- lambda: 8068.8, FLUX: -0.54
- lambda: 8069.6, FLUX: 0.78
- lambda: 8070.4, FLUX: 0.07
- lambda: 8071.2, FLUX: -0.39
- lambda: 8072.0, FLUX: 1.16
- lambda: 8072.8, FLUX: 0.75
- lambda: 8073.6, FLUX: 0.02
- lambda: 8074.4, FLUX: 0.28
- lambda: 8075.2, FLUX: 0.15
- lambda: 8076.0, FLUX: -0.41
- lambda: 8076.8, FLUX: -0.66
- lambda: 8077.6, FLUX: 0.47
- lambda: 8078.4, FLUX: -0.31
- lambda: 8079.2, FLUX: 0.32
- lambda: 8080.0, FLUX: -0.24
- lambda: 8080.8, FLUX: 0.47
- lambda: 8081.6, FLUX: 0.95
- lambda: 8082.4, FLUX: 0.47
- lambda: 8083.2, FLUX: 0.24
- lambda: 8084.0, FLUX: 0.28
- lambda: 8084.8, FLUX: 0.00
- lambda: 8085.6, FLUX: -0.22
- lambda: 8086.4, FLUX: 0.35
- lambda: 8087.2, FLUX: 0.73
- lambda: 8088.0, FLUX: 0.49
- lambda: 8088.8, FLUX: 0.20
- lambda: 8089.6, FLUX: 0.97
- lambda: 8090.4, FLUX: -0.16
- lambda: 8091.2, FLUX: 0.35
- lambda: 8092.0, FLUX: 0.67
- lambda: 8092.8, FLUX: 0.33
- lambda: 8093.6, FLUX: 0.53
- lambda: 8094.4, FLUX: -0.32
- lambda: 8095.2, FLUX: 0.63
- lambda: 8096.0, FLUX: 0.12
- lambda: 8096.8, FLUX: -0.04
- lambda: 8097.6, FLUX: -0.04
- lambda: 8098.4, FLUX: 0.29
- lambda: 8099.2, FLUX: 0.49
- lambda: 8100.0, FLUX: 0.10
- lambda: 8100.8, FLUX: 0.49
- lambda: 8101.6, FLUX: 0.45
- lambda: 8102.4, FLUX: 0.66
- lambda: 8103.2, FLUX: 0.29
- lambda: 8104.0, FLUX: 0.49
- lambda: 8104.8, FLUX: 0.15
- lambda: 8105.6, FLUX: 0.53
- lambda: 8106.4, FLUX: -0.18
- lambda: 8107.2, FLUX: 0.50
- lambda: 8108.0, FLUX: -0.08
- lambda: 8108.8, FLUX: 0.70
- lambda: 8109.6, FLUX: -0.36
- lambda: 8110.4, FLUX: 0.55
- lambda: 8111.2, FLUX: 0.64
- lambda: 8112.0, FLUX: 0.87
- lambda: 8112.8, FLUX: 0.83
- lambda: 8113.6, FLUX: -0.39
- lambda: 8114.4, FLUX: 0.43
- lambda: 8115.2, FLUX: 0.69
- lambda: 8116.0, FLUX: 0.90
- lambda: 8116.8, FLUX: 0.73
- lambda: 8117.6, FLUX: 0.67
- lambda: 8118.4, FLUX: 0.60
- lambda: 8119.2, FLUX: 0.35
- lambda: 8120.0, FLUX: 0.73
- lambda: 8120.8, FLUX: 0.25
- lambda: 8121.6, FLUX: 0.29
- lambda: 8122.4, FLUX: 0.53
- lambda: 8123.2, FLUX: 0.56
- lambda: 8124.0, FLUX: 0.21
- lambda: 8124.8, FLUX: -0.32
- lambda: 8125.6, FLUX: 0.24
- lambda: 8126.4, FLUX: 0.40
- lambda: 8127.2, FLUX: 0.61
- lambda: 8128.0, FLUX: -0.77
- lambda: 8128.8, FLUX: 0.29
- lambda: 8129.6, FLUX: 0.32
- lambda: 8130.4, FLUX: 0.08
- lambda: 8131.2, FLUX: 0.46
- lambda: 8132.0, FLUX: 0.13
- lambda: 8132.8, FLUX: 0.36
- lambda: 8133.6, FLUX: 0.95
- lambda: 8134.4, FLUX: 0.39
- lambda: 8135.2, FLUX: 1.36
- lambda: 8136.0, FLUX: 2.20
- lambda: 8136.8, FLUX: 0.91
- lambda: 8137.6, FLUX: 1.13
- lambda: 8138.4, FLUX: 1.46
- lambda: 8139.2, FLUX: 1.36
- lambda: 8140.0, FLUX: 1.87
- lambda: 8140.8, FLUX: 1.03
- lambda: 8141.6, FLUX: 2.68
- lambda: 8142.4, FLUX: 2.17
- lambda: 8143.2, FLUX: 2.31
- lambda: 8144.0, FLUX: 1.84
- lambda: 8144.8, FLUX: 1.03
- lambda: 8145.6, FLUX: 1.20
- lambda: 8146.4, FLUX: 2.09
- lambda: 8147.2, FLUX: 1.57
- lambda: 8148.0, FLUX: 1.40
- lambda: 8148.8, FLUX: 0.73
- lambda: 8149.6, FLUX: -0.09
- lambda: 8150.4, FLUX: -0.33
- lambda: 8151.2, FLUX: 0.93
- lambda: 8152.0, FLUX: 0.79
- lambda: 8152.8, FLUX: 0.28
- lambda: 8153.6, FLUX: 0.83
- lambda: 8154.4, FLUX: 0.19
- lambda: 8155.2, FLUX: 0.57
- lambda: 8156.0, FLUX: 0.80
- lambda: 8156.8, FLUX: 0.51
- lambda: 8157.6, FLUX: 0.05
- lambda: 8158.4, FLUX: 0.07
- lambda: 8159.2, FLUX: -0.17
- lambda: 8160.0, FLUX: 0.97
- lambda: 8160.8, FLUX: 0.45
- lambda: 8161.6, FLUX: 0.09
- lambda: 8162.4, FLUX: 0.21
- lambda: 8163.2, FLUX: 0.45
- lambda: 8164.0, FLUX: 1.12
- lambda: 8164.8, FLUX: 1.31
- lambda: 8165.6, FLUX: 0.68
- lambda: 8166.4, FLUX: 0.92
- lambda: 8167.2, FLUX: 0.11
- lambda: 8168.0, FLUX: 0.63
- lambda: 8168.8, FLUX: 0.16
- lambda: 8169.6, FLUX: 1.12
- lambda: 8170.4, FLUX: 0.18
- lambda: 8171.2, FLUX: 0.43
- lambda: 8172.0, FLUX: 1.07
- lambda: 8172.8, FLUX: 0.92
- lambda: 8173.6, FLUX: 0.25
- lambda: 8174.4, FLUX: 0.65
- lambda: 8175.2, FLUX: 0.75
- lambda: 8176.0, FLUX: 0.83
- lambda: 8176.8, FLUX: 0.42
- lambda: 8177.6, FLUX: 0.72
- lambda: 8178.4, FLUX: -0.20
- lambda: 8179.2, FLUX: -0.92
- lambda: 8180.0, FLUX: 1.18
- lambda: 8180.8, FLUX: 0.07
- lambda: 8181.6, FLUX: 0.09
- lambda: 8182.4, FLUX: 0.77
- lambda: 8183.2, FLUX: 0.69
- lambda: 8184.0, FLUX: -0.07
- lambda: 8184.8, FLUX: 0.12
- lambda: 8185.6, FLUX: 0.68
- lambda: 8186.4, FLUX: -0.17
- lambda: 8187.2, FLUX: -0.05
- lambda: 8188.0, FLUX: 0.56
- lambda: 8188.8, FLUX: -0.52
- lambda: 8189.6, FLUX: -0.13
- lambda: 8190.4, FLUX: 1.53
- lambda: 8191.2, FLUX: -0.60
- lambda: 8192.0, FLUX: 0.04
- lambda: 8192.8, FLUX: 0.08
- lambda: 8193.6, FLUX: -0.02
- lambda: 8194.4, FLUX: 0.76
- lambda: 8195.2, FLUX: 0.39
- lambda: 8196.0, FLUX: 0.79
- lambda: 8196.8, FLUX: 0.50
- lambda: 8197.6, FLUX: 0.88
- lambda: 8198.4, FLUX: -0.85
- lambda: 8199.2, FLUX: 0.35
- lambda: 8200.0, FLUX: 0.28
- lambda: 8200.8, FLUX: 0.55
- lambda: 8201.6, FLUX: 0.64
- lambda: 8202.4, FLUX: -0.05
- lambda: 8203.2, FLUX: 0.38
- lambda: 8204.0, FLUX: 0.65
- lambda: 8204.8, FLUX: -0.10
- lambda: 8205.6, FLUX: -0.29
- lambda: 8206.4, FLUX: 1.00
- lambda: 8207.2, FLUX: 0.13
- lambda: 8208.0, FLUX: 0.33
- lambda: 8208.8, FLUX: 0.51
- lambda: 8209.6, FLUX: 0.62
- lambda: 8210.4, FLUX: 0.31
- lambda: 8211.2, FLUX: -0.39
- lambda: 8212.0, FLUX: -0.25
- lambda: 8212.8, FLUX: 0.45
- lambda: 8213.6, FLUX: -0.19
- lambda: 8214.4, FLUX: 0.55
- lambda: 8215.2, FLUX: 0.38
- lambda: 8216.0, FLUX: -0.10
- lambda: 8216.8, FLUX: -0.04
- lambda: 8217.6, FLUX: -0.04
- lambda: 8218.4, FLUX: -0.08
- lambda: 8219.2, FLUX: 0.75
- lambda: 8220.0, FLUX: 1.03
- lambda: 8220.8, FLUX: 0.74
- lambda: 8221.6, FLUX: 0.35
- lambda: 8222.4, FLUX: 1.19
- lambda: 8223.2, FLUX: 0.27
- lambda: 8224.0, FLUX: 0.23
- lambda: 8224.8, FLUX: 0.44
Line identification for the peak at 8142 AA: [O II]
